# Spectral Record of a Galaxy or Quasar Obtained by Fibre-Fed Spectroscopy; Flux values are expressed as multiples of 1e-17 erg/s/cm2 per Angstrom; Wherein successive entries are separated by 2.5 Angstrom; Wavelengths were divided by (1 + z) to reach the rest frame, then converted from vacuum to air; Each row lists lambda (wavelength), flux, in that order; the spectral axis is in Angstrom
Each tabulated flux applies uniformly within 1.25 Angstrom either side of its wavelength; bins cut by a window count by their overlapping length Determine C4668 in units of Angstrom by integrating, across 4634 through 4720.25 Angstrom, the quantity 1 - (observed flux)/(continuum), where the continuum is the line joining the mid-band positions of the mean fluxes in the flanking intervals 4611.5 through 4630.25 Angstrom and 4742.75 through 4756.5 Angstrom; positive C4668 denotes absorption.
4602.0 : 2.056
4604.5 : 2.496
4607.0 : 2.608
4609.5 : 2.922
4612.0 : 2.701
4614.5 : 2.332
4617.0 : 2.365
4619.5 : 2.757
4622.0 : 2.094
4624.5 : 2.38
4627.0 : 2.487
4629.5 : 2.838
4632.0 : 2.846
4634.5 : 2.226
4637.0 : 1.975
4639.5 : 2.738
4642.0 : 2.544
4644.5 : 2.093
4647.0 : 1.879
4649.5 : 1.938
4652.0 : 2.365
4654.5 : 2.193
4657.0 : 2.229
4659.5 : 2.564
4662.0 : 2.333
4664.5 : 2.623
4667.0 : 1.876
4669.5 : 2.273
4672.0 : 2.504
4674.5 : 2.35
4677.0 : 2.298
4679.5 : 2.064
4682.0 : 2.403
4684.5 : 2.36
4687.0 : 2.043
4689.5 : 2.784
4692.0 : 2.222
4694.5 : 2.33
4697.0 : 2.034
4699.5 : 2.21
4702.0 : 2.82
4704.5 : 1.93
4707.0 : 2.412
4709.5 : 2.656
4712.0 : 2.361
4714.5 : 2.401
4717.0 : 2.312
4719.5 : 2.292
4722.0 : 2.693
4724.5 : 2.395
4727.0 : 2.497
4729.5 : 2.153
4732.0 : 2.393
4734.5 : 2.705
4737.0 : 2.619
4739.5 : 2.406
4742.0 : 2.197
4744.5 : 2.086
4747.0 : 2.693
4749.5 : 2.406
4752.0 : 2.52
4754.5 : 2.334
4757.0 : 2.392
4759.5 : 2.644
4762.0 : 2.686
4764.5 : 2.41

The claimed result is 4.87 Angstrom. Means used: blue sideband 2.48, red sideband 2.4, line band 2.3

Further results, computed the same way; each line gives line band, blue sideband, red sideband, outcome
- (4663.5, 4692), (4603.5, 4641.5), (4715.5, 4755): 1.75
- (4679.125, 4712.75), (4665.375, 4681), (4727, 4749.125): -0.54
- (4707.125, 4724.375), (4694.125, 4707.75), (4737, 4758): -0.96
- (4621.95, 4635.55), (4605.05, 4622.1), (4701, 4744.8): 0.16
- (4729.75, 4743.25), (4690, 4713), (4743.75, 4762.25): -0.07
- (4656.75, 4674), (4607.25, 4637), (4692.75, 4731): 0.67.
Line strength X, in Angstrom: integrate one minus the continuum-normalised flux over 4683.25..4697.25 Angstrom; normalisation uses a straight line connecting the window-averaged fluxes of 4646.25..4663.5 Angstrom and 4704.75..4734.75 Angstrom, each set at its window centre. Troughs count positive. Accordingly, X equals 0.1 Angstrom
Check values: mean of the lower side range 2.23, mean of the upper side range 2.41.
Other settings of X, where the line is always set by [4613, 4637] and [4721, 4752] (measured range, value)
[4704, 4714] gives 0.3 Angstrom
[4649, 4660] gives 0.9 Angstrom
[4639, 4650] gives 1.0 Angstrom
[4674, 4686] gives 0.8 Angstrom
